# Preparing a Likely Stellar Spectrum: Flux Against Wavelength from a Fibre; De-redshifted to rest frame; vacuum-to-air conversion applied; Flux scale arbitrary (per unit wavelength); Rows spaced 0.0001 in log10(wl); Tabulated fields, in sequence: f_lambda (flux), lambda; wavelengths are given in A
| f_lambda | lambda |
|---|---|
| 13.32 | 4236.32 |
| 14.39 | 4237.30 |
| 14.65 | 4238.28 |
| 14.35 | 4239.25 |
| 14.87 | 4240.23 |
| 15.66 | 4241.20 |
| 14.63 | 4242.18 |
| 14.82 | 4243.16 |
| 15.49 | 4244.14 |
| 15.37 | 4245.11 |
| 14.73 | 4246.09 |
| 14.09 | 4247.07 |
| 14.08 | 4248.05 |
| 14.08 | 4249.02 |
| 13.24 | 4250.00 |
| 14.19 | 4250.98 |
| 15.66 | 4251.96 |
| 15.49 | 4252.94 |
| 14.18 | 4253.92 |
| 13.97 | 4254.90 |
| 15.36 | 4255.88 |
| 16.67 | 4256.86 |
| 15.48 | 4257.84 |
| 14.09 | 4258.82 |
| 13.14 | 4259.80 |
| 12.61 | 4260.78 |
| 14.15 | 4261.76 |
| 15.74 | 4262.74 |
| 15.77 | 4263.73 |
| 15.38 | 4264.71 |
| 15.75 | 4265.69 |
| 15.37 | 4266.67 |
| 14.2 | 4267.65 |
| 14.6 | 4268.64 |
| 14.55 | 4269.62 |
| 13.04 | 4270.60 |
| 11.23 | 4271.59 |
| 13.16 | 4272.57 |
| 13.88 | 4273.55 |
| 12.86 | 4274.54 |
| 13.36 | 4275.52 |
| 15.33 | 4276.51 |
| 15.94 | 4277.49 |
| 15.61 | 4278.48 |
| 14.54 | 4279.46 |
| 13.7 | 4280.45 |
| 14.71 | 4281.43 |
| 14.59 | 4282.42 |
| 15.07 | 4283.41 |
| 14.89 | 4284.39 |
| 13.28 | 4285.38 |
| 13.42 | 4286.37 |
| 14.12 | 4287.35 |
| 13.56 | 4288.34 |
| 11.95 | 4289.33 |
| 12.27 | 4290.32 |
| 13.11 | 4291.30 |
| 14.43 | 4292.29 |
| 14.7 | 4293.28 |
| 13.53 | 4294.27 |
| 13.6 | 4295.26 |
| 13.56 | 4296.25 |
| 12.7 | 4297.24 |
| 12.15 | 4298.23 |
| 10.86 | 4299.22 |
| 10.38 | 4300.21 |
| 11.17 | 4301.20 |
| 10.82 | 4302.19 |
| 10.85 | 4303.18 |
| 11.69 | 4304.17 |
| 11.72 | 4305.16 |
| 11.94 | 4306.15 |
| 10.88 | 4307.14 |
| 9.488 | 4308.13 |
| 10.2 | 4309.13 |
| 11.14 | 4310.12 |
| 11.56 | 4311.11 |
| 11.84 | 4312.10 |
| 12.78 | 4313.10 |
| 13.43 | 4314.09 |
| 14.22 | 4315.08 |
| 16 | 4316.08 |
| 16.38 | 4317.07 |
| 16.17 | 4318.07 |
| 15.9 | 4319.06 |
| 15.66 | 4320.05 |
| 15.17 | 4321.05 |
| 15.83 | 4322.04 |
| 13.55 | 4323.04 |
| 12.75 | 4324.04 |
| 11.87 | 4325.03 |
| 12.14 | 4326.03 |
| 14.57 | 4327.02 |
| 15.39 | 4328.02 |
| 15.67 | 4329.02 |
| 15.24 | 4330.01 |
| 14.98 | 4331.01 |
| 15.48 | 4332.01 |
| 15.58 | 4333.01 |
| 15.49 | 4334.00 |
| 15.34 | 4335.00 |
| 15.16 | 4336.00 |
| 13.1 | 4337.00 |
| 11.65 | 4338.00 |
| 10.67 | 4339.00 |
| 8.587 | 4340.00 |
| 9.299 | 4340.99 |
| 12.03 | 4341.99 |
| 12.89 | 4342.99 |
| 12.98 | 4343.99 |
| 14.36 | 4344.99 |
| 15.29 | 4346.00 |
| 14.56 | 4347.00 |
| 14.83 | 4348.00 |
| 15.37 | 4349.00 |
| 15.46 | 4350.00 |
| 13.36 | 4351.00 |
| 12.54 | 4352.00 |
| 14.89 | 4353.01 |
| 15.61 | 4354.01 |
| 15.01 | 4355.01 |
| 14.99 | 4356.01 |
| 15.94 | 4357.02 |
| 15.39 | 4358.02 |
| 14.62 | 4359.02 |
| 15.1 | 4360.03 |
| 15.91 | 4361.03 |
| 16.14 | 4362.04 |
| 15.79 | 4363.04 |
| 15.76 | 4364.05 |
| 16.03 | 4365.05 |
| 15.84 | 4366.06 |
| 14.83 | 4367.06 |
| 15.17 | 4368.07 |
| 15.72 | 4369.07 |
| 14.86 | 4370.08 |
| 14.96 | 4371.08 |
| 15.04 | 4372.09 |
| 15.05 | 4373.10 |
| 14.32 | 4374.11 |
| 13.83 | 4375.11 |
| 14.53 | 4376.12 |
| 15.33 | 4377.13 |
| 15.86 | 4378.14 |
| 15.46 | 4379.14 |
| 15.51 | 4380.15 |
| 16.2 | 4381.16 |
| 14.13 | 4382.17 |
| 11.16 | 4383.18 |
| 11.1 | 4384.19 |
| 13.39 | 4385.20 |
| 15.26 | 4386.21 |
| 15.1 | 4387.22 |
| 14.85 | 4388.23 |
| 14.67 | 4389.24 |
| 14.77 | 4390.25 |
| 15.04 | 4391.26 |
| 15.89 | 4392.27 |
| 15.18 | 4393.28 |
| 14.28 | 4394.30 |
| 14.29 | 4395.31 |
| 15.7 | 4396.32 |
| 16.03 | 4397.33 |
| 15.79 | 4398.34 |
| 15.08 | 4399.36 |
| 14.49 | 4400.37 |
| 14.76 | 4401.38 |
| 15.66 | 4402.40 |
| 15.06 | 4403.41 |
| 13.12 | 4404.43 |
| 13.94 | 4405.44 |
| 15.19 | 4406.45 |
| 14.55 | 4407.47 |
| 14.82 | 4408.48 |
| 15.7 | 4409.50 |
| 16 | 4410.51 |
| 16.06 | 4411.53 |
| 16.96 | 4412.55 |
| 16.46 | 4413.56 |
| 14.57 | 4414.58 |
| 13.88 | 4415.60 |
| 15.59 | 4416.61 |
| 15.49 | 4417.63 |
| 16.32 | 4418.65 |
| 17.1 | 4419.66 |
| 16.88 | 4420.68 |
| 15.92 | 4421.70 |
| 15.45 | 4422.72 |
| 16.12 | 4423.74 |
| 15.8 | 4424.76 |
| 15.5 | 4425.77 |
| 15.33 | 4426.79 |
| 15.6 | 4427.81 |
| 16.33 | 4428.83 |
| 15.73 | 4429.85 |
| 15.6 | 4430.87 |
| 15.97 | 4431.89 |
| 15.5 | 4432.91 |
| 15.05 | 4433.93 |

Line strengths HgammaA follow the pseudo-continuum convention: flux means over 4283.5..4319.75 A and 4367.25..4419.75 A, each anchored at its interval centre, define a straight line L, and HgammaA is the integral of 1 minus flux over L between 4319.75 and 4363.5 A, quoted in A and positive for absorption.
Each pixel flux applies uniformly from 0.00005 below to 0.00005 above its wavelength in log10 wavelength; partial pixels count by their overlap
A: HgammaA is -1.5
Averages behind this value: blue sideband 12.8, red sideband 15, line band 14.2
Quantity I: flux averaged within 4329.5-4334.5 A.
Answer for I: 15.4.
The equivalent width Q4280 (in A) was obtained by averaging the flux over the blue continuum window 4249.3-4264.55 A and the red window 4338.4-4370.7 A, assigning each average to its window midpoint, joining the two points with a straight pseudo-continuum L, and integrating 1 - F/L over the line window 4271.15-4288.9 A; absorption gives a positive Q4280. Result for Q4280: 0.62 A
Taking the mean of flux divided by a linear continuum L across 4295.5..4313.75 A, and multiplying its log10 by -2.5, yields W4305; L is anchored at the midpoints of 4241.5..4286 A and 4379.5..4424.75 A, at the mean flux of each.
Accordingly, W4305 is 0.27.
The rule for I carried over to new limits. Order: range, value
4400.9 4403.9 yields 15.2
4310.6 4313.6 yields 12.1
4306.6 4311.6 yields 10.7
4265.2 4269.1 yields 15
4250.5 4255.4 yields 14.7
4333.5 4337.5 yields 14.8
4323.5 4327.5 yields 12.8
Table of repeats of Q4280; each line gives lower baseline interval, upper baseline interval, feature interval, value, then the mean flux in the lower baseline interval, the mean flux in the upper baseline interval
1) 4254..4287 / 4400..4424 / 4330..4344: 1.6 A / 14.4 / 15.4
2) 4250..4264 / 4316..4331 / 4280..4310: 4.3 A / 14.7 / 14.8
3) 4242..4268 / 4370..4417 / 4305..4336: 2.0 A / 14.7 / 14.9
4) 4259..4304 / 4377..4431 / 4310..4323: -0.3 A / 13.6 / 15.2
